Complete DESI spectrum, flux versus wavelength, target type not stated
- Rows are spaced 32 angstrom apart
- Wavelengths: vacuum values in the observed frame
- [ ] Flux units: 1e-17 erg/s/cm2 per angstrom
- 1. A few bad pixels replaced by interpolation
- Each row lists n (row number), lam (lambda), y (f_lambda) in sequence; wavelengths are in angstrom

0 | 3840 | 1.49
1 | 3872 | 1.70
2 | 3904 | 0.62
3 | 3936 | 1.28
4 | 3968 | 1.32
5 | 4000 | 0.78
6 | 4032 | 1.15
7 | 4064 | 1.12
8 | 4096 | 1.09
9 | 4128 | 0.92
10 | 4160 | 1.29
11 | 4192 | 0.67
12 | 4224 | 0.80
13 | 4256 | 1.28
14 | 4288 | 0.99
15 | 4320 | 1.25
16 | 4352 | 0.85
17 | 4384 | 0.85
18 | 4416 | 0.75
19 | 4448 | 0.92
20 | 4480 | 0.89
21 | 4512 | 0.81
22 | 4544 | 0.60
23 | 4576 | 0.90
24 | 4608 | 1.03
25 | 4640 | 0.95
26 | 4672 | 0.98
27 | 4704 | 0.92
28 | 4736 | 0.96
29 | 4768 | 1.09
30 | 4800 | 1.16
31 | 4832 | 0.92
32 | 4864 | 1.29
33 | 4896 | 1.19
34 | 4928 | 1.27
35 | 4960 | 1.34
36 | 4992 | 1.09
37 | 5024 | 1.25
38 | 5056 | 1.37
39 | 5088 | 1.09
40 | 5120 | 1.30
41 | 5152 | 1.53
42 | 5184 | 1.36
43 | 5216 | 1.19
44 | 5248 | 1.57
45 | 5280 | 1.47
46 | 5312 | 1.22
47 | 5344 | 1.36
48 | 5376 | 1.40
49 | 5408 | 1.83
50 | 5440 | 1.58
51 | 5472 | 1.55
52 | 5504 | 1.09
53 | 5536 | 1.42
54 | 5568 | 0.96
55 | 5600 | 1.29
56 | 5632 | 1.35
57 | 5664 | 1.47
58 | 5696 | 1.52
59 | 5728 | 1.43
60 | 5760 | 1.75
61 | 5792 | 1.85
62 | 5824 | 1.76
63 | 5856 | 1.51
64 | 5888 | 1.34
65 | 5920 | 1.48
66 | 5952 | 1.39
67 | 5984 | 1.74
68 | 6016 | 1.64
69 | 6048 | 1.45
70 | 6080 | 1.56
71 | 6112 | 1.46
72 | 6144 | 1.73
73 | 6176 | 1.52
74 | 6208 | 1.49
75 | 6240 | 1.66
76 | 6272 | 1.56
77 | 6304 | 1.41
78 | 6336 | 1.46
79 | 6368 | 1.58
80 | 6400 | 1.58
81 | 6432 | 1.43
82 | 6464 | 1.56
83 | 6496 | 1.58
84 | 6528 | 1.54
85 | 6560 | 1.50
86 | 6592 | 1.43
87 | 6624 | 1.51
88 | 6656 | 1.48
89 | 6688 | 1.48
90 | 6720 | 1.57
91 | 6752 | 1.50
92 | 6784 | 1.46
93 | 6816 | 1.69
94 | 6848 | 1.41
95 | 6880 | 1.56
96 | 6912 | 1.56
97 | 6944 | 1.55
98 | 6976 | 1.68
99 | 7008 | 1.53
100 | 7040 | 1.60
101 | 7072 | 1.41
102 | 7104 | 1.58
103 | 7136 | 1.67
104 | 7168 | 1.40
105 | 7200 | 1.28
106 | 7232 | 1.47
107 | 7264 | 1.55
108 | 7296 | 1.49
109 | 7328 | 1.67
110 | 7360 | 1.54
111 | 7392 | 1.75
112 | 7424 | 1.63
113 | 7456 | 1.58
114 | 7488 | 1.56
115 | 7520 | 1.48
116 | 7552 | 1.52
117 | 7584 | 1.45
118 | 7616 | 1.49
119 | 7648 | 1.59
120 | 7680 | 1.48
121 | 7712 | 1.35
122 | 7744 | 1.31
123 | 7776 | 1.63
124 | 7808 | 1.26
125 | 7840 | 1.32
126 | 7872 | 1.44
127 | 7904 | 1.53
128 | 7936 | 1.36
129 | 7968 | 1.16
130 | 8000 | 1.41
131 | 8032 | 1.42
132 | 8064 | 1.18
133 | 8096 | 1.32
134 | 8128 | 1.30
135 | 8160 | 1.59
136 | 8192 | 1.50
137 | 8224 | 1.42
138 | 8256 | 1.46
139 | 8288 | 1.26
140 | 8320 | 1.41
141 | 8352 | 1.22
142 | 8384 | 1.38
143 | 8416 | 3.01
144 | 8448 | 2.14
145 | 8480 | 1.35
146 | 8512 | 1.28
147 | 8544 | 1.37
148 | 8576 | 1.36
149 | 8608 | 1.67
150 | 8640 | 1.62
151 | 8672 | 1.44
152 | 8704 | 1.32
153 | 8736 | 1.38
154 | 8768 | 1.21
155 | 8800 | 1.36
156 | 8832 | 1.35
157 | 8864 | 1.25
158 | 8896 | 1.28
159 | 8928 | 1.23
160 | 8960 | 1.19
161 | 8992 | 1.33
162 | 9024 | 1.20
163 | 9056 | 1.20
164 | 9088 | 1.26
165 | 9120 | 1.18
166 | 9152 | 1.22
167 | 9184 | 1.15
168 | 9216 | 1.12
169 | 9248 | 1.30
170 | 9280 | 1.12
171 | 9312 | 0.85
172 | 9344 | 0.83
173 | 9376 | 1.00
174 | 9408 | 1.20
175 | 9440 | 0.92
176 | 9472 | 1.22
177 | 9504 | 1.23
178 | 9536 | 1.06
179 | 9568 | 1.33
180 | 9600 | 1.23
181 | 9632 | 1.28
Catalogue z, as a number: 0.28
